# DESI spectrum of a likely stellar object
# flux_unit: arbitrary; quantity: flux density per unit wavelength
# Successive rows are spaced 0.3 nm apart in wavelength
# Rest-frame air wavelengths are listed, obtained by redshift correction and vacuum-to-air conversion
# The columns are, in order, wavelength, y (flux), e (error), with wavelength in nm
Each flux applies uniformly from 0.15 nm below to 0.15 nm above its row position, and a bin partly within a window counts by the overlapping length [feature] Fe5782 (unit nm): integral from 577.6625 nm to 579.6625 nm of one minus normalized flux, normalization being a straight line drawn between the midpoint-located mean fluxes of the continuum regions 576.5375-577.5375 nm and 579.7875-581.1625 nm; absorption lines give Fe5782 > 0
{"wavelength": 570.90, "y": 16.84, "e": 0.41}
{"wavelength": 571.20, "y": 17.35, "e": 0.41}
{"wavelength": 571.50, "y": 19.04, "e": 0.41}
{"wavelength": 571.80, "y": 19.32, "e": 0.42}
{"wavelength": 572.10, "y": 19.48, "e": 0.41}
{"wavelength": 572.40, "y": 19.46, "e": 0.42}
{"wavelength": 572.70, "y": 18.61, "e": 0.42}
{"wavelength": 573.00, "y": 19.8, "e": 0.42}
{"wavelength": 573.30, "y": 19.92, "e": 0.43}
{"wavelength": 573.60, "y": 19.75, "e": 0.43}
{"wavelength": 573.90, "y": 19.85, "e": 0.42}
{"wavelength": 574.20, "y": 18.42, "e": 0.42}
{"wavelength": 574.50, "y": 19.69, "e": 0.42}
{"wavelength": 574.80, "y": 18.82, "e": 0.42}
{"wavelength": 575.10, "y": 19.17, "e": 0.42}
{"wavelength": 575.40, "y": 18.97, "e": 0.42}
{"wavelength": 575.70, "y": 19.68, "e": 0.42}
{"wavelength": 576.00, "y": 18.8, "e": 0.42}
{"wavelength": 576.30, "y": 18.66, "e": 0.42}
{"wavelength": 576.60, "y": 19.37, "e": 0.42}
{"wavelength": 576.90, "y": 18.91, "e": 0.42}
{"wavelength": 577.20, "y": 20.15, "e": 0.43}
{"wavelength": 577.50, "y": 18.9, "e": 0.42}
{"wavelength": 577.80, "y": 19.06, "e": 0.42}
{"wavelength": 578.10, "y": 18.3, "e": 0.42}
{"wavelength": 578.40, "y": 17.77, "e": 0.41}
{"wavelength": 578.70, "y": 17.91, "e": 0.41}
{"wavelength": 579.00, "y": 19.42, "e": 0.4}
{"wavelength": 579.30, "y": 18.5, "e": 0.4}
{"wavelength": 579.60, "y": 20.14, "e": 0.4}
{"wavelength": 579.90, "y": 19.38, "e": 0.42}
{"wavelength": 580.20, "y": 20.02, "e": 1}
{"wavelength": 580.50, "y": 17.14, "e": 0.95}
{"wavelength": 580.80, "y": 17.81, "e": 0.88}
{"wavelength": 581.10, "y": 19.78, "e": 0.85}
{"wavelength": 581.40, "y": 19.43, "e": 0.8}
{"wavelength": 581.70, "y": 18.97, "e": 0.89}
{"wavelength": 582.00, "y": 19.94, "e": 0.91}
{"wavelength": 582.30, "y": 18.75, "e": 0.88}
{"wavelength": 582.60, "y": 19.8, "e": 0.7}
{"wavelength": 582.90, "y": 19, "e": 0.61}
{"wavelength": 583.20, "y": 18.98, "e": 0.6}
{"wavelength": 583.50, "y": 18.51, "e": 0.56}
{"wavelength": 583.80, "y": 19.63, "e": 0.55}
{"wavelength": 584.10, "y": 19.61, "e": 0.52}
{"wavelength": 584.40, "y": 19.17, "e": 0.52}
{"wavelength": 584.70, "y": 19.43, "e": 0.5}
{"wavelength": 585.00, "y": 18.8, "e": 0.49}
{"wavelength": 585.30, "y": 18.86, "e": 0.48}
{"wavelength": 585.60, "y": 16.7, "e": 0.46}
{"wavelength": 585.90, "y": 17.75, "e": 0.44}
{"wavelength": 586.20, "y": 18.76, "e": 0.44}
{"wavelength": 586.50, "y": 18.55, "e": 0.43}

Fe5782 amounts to 0.043 nm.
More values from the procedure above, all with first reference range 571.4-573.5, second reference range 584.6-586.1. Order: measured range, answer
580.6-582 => -0.03 nm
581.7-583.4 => -0.07 nm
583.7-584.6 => -0.05 nm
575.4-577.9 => -0.02 nm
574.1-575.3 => 0.01 nm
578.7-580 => -0.03 nm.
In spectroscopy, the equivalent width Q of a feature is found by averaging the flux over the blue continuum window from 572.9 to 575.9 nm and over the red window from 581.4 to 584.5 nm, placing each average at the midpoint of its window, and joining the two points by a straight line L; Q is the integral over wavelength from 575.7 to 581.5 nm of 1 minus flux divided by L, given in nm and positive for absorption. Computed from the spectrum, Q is 0.12 nm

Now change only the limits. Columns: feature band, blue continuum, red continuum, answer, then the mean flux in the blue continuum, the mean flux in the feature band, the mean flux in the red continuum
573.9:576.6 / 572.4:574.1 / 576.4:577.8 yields 0.04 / 19.5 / 19.1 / 19.3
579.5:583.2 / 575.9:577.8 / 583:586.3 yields -0.05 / 19.1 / 19.2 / 18.7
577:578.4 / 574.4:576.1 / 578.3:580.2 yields 0.01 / 19.2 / 19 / 19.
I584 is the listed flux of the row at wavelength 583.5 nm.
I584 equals 18.51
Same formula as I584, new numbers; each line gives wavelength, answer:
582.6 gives 19.8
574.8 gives 18.82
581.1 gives 19.78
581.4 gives 19.43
